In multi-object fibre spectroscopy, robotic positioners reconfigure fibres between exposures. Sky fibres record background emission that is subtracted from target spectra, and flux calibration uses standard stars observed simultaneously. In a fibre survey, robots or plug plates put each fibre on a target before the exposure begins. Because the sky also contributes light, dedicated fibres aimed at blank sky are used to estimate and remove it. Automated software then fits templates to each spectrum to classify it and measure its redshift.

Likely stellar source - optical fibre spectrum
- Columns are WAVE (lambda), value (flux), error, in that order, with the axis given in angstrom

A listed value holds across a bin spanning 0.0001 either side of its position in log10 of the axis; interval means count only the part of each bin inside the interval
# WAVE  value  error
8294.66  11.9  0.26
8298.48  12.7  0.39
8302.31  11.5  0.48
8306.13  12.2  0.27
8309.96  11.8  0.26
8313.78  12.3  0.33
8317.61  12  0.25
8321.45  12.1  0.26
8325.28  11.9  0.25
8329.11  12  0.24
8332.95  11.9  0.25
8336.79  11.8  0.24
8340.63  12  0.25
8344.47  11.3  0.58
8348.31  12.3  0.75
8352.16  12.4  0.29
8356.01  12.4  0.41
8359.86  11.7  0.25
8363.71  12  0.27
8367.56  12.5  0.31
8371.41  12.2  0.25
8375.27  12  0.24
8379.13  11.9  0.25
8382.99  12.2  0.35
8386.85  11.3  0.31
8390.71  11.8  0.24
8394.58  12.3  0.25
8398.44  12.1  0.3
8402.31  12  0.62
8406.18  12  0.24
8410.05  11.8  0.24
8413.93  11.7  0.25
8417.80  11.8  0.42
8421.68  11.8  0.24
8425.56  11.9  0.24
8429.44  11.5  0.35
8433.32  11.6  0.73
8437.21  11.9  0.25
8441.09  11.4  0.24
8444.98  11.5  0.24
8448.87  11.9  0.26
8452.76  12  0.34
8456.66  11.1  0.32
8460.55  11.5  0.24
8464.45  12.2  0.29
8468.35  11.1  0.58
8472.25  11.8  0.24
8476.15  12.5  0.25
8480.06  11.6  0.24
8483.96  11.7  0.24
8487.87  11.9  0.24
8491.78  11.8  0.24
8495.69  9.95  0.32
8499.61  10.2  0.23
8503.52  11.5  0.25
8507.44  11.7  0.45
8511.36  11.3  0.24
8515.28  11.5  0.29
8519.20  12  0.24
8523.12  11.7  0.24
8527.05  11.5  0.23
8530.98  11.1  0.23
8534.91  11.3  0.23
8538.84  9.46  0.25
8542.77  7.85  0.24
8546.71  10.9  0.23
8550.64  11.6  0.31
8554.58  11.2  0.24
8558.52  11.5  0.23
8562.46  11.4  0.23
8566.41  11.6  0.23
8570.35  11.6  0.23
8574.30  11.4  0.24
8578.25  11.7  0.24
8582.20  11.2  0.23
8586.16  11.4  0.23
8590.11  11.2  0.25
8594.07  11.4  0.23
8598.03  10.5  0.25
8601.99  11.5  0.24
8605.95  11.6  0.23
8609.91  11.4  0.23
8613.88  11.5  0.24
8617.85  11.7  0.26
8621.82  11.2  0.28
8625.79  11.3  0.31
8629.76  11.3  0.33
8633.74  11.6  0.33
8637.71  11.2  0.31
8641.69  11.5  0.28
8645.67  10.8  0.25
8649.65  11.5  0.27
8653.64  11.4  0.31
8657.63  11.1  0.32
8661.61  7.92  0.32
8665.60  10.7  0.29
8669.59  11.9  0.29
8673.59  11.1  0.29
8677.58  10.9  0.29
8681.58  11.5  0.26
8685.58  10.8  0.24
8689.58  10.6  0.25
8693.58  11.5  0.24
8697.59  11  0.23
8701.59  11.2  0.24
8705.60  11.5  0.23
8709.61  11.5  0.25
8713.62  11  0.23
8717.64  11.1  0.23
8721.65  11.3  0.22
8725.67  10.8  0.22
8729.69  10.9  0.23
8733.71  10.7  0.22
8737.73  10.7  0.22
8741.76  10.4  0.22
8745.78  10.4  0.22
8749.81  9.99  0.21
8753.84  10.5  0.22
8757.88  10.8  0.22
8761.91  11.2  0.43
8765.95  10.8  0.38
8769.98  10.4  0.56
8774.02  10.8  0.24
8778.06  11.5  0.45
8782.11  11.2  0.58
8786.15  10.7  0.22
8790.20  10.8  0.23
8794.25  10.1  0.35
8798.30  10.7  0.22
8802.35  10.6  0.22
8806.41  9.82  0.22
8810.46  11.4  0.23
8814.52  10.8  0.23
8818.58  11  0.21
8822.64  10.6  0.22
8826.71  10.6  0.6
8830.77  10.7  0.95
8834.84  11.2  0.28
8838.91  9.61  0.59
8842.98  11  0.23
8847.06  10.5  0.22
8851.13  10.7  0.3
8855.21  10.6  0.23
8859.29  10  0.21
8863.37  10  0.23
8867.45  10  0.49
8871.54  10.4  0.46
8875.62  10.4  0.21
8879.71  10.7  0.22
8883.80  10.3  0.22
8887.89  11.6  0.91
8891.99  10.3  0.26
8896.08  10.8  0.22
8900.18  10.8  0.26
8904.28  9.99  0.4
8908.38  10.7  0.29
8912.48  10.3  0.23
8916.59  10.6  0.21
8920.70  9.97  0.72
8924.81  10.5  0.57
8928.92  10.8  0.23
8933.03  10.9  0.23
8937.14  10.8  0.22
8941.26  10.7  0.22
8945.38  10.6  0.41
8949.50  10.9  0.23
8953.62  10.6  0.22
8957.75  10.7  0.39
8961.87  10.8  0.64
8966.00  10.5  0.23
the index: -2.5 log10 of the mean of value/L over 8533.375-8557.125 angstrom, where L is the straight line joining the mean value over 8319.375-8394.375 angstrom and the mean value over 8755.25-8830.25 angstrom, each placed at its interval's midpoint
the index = 0.11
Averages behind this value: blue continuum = 12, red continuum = 10.8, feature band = 10.4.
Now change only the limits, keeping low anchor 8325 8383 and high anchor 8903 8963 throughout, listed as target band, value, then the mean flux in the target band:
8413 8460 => 0.014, 11.7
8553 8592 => 0.006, 11.4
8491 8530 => 0.033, 11.3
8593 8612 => 0.013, 11.3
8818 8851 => 0.020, 10.6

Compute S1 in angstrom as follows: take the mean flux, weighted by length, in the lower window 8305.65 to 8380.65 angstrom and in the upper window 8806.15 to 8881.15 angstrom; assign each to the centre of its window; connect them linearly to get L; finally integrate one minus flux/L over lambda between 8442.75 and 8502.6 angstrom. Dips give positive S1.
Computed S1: 0.7 angstrom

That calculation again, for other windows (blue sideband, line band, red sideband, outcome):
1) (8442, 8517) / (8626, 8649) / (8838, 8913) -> -0.41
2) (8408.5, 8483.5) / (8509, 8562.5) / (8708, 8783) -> 2.05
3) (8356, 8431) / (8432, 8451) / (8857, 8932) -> 0.21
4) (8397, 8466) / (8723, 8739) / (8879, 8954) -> 0.37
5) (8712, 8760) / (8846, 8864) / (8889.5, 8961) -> 0.44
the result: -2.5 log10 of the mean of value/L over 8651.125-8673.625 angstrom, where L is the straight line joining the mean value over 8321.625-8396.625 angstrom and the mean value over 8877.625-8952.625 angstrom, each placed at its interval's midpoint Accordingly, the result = 0.06 mag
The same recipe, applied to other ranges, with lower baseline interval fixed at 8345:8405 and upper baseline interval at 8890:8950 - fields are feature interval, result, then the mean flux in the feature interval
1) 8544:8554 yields 0.06 mag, 11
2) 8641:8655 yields 0.00 mag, 11.3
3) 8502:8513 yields 0.02 mag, 11.5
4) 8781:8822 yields 0.02 mag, 10.7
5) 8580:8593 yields 0.02 mag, 11.3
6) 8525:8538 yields 0.05 mag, 11.1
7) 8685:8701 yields 0.02 mag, 11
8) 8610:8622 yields -0.01 mag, 11.5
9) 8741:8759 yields 0.06 mag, 10.4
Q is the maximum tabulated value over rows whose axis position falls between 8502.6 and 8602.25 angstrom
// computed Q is 12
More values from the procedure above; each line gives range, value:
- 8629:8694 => 11.9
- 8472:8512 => 12.5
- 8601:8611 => 11.6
